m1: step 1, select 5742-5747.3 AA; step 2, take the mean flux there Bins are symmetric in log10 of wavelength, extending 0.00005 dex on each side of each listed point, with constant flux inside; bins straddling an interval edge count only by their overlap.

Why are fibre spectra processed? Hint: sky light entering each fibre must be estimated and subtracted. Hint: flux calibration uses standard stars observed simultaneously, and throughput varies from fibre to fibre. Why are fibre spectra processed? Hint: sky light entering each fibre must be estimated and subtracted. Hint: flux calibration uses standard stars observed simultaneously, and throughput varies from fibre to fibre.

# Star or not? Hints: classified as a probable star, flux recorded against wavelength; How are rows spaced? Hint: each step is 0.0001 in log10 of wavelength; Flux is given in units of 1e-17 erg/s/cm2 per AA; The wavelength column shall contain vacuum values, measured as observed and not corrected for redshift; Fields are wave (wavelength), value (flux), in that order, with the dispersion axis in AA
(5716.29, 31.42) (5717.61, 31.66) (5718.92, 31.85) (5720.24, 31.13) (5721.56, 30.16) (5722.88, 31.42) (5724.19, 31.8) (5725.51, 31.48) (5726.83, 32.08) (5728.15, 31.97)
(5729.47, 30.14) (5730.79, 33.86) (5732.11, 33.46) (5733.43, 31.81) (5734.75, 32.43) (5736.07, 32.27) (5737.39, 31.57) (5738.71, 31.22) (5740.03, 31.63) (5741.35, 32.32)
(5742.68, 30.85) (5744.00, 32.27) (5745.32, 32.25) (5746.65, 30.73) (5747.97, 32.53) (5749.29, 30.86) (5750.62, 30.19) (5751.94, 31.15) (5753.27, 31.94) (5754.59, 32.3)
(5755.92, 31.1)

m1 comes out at 31.5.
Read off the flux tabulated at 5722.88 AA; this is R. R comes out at 31.42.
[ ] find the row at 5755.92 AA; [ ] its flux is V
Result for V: 31.1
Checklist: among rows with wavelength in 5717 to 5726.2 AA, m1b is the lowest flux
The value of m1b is 30.16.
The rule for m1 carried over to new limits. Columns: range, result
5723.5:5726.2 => 31.7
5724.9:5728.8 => 31.8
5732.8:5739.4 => 31.9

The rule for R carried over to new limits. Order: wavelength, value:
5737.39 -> 31.57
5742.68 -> 30.85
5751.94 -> 31.15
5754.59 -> 32.3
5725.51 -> 31.48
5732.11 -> 33.46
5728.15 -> 31.97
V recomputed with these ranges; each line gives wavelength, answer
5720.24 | 31.13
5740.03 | 31.63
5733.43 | 31.81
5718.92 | 31.85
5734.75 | 32.43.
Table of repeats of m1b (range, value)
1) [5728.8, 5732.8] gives 30.14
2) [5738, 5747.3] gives 30.73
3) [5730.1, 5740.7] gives 31.22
